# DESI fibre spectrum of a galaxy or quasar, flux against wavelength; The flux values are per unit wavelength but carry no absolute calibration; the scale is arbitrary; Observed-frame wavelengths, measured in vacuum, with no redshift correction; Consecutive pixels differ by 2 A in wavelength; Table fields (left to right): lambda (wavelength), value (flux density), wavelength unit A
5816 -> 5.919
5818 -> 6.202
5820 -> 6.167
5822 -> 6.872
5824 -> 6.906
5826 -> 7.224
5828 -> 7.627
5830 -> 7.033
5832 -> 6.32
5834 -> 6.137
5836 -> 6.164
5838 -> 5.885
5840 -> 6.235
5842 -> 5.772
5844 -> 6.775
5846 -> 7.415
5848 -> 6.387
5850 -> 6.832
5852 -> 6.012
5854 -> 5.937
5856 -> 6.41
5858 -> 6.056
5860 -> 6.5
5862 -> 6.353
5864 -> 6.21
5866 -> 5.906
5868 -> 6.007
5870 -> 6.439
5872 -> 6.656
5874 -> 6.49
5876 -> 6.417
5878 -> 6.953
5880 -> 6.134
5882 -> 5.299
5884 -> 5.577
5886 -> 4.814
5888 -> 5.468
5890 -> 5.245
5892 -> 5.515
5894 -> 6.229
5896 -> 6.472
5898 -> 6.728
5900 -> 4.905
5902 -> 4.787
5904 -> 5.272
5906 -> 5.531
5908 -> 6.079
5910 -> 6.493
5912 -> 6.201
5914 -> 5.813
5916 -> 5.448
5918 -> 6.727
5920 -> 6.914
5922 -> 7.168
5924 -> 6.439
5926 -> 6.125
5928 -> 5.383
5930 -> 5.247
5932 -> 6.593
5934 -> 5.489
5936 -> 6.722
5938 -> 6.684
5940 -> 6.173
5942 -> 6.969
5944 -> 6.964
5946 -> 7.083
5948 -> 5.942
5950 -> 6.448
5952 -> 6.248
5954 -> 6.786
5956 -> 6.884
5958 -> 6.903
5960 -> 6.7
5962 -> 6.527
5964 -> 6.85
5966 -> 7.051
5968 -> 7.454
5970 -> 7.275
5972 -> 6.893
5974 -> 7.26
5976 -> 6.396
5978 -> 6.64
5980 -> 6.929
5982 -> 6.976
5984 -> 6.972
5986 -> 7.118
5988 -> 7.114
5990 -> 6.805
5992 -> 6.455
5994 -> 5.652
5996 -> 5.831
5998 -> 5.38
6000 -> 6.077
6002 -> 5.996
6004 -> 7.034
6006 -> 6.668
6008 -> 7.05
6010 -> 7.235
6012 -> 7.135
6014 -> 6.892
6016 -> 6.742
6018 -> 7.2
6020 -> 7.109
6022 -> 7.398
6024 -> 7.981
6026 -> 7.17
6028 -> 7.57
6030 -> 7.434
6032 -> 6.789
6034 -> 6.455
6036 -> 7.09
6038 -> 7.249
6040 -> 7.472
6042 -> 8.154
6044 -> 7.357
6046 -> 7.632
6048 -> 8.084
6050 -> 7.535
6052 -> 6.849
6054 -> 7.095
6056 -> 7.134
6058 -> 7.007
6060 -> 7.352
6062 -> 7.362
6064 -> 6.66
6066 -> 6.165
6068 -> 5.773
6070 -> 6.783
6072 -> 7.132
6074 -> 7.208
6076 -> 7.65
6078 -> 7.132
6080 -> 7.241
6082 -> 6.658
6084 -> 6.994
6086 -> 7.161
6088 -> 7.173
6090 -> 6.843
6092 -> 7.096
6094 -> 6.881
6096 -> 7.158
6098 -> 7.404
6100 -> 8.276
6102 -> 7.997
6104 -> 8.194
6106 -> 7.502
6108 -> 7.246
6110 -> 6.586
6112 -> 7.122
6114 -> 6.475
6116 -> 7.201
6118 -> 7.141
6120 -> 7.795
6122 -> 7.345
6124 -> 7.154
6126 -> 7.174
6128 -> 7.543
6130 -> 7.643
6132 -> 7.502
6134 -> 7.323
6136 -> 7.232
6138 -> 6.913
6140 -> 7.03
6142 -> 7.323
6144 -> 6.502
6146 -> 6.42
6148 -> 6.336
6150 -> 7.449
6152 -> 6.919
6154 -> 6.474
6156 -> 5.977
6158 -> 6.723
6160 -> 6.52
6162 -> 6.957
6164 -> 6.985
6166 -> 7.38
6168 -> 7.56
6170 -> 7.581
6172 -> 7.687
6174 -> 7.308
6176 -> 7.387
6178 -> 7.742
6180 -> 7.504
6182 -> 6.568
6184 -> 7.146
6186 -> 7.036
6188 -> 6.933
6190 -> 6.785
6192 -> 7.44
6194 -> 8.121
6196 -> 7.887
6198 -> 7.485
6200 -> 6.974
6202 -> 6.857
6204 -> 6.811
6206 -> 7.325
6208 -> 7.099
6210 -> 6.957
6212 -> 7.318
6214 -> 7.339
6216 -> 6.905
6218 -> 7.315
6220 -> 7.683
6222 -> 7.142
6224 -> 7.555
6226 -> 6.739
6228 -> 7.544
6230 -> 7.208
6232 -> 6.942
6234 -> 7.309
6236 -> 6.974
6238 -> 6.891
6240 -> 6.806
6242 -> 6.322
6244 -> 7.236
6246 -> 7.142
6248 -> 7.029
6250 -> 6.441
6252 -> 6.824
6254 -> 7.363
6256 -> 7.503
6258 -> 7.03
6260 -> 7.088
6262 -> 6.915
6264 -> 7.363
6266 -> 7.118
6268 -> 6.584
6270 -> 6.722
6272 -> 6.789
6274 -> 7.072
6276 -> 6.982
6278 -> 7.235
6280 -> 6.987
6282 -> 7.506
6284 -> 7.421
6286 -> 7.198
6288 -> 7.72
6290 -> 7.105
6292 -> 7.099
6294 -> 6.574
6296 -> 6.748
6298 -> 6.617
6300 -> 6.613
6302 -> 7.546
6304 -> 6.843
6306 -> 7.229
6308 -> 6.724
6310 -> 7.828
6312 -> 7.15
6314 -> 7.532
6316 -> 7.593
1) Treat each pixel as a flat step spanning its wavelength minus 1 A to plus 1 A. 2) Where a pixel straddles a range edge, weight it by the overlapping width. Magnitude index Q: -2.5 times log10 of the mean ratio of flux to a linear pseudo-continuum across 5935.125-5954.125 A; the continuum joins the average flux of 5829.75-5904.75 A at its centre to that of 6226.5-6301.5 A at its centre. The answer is -0.05 mag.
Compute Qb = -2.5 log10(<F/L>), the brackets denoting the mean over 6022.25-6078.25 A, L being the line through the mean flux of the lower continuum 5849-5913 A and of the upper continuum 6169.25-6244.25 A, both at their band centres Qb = -0.09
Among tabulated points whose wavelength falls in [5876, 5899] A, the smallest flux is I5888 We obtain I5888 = 4.814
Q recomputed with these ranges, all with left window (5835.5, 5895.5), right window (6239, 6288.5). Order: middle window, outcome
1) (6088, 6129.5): -0.10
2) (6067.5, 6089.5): -0.06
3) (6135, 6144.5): -0.04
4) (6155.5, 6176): -0.04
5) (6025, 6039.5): -0.10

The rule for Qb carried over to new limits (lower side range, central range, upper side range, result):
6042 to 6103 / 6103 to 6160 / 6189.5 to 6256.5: 0.01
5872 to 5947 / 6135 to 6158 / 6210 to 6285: 0.00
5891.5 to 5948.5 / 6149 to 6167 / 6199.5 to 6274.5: 0.00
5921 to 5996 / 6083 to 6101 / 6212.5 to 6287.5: -0.06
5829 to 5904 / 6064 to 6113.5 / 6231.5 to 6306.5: -0.08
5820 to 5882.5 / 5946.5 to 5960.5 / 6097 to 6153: 0.03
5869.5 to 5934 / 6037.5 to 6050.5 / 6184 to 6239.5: -0.17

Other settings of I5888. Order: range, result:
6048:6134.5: 5.773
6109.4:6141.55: 6.475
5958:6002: 5.38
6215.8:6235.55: 6.739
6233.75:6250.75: 6.322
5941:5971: 5.942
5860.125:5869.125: 5.906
